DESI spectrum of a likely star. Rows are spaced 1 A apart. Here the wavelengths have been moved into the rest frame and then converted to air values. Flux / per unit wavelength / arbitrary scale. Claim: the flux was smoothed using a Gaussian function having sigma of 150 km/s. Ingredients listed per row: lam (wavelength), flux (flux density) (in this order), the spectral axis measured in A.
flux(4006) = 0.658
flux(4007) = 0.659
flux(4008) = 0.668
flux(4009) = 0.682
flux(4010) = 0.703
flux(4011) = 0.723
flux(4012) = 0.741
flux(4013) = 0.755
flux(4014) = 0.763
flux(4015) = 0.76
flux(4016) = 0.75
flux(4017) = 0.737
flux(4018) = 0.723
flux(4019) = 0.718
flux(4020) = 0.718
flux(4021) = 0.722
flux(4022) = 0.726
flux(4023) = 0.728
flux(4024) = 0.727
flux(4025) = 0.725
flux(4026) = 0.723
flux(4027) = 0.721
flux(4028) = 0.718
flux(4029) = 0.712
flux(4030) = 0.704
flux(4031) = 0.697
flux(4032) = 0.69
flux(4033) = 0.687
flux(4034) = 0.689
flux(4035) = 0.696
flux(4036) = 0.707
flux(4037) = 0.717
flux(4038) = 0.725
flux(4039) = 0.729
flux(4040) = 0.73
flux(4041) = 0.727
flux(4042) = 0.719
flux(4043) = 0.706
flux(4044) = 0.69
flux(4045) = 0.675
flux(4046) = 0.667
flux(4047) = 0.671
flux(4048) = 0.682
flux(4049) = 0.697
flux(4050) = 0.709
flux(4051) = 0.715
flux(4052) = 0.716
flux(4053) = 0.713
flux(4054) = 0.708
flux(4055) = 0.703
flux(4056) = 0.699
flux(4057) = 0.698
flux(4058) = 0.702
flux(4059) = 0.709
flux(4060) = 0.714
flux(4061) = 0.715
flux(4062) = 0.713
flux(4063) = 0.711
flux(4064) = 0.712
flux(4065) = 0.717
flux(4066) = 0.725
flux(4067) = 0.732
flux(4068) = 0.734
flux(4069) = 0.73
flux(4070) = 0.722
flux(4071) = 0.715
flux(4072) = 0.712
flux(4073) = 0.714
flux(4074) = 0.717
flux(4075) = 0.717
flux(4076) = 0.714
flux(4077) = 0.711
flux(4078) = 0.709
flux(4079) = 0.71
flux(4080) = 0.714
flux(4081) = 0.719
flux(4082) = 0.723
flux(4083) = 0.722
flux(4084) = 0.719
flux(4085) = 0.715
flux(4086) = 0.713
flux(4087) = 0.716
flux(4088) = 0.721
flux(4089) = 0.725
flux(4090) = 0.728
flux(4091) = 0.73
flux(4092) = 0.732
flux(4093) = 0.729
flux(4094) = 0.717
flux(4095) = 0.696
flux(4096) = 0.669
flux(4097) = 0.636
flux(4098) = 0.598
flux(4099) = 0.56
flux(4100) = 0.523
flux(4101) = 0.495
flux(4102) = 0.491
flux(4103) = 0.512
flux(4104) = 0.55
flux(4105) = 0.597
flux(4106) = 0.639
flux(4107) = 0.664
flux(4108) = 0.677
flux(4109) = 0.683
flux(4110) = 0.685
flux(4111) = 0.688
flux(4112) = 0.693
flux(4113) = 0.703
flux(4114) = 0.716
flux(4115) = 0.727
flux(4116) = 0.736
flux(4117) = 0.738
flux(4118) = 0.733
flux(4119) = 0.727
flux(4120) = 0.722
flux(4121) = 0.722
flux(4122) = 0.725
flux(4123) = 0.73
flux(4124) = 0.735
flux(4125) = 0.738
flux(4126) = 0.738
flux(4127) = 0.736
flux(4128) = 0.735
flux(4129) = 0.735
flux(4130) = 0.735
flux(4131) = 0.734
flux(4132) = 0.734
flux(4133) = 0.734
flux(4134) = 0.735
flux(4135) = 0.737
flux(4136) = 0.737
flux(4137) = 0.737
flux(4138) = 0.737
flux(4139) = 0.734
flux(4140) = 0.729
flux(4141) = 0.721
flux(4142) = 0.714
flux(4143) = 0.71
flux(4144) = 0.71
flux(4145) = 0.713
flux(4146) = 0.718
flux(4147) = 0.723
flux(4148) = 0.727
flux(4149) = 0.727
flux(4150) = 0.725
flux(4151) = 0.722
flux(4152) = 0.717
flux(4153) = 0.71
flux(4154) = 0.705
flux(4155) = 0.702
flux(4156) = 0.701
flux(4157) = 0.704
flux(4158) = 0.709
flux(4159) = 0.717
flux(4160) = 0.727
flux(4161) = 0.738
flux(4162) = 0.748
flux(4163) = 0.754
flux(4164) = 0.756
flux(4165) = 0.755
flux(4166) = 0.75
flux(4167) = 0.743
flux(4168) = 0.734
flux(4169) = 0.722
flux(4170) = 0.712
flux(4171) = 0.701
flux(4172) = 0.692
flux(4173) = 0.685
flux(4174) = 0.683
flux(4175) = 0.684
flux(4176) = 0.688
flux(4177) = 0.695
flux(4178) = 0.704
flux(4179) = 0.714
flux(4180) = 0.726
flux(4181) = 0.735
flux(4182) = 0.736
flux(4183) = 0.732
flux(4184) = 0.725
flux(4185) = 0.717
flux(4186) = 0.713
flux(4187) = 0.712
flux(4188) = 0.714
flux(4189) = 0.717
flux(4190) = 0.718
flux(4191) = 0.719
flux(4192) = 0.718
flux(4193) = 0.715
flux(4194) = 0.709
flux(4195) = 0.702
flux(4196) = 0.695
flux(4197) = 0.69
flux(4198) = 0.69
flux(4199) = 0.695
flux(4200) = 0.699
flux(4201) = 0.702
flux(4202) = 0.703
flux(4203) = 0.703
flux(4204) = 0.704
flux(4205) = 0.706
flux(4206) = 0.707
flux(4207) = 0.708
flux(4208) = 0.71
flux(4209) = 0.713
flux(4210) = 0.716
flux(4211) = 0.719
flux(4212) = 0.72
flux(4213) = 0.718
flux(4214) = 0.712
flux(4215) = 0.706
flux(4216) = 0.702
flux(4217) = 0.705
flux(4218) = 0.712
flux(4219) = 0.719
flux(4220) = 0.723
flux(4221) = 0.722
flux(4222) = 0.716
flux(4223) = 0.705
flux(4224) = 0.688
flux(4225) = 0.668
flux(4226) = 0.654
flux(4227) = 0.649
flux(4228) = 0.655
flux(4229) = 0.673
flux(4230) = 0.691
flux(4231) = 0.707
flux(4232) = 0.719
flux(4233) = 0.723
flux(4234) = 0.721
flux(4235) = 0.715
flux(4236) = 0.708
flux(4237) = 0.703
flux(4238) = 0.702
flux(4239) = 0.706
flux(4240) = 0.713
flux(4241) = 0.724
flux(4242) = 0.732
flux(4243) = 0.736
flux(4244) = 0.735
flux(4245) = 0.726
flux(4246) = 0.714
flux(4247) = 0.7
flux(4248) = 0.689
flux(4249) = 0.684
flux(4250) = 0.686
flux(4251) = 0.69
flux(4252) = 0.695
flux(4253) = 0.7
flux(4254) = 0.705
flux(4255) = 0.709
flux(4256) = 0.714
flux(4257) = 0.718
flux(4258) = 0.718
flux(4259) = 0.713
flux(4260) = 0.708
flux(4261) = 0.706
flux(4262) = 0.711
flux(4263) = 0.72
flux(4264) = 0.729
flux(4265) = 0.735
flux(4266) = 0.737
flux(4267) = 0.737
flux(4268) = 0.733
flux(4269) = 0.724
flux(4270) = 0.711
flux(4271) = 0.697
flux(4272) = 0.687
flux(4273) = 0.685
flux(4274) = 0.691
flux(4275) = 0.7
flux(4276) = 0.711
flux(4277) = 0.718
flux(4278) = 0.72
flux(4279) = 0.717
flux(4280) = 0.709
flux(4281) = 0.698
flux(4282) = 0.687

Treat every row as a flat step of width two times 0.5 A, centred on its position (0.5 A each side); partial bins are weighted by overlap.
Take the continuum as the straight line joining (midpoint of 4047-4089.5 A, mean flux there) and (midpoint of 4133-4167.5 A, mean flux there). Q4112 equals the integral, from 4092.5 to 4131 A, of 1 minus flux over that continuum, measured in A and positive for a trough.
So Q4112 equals 2.4 A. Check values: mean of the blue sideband 0.713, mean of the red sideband 0.726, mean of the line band 0.675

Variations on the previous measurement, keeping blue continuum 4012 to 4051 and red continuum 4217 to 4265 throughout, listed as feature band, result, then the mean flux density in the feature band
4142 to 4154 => -0.1 A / 0.718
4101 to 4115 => 1.5 A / 0.636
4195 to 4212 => 0.1 A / 0.704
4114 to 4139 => -0.8 A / 0.733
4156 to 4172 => -0.5 A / 0.729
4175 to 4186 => -0.1 A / 0.716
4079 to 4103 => 1.4 A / 0.671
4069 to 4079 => 0.0 A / 0.715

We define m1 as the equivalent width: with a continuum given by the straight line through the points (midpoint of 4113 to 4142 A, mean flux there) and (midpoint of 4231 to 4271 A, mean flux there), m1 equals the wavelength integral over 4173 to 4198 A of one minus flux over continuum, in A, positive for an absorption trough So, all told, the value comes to 0.5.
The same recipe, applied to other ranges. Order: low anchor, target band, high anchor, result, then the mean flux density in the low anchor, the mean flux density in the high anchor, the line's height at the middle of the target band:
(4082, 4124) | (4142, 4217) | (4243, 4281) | -2.29 A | 0.677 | 0.71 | 0.693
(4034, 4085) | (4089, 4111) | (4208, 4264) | 2.25 A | 0.711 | 0.706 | 0.71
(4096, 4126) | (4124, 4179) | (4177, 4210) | -2.97 A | 0.662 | 0.711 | 0.686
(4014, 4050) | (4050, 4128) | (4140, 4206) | 1.98 A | 0.712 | 0.715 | 0.713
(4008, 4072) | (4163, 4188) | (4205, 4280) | -0.28 A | 0.714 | 0.708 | 0.71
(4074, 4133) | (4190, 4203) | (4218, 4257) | -0.08 A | 0.691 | 0.703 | 0.7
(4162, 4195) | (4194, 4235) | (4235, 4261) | 0.66 A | 0.718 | 0.709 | 0.714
